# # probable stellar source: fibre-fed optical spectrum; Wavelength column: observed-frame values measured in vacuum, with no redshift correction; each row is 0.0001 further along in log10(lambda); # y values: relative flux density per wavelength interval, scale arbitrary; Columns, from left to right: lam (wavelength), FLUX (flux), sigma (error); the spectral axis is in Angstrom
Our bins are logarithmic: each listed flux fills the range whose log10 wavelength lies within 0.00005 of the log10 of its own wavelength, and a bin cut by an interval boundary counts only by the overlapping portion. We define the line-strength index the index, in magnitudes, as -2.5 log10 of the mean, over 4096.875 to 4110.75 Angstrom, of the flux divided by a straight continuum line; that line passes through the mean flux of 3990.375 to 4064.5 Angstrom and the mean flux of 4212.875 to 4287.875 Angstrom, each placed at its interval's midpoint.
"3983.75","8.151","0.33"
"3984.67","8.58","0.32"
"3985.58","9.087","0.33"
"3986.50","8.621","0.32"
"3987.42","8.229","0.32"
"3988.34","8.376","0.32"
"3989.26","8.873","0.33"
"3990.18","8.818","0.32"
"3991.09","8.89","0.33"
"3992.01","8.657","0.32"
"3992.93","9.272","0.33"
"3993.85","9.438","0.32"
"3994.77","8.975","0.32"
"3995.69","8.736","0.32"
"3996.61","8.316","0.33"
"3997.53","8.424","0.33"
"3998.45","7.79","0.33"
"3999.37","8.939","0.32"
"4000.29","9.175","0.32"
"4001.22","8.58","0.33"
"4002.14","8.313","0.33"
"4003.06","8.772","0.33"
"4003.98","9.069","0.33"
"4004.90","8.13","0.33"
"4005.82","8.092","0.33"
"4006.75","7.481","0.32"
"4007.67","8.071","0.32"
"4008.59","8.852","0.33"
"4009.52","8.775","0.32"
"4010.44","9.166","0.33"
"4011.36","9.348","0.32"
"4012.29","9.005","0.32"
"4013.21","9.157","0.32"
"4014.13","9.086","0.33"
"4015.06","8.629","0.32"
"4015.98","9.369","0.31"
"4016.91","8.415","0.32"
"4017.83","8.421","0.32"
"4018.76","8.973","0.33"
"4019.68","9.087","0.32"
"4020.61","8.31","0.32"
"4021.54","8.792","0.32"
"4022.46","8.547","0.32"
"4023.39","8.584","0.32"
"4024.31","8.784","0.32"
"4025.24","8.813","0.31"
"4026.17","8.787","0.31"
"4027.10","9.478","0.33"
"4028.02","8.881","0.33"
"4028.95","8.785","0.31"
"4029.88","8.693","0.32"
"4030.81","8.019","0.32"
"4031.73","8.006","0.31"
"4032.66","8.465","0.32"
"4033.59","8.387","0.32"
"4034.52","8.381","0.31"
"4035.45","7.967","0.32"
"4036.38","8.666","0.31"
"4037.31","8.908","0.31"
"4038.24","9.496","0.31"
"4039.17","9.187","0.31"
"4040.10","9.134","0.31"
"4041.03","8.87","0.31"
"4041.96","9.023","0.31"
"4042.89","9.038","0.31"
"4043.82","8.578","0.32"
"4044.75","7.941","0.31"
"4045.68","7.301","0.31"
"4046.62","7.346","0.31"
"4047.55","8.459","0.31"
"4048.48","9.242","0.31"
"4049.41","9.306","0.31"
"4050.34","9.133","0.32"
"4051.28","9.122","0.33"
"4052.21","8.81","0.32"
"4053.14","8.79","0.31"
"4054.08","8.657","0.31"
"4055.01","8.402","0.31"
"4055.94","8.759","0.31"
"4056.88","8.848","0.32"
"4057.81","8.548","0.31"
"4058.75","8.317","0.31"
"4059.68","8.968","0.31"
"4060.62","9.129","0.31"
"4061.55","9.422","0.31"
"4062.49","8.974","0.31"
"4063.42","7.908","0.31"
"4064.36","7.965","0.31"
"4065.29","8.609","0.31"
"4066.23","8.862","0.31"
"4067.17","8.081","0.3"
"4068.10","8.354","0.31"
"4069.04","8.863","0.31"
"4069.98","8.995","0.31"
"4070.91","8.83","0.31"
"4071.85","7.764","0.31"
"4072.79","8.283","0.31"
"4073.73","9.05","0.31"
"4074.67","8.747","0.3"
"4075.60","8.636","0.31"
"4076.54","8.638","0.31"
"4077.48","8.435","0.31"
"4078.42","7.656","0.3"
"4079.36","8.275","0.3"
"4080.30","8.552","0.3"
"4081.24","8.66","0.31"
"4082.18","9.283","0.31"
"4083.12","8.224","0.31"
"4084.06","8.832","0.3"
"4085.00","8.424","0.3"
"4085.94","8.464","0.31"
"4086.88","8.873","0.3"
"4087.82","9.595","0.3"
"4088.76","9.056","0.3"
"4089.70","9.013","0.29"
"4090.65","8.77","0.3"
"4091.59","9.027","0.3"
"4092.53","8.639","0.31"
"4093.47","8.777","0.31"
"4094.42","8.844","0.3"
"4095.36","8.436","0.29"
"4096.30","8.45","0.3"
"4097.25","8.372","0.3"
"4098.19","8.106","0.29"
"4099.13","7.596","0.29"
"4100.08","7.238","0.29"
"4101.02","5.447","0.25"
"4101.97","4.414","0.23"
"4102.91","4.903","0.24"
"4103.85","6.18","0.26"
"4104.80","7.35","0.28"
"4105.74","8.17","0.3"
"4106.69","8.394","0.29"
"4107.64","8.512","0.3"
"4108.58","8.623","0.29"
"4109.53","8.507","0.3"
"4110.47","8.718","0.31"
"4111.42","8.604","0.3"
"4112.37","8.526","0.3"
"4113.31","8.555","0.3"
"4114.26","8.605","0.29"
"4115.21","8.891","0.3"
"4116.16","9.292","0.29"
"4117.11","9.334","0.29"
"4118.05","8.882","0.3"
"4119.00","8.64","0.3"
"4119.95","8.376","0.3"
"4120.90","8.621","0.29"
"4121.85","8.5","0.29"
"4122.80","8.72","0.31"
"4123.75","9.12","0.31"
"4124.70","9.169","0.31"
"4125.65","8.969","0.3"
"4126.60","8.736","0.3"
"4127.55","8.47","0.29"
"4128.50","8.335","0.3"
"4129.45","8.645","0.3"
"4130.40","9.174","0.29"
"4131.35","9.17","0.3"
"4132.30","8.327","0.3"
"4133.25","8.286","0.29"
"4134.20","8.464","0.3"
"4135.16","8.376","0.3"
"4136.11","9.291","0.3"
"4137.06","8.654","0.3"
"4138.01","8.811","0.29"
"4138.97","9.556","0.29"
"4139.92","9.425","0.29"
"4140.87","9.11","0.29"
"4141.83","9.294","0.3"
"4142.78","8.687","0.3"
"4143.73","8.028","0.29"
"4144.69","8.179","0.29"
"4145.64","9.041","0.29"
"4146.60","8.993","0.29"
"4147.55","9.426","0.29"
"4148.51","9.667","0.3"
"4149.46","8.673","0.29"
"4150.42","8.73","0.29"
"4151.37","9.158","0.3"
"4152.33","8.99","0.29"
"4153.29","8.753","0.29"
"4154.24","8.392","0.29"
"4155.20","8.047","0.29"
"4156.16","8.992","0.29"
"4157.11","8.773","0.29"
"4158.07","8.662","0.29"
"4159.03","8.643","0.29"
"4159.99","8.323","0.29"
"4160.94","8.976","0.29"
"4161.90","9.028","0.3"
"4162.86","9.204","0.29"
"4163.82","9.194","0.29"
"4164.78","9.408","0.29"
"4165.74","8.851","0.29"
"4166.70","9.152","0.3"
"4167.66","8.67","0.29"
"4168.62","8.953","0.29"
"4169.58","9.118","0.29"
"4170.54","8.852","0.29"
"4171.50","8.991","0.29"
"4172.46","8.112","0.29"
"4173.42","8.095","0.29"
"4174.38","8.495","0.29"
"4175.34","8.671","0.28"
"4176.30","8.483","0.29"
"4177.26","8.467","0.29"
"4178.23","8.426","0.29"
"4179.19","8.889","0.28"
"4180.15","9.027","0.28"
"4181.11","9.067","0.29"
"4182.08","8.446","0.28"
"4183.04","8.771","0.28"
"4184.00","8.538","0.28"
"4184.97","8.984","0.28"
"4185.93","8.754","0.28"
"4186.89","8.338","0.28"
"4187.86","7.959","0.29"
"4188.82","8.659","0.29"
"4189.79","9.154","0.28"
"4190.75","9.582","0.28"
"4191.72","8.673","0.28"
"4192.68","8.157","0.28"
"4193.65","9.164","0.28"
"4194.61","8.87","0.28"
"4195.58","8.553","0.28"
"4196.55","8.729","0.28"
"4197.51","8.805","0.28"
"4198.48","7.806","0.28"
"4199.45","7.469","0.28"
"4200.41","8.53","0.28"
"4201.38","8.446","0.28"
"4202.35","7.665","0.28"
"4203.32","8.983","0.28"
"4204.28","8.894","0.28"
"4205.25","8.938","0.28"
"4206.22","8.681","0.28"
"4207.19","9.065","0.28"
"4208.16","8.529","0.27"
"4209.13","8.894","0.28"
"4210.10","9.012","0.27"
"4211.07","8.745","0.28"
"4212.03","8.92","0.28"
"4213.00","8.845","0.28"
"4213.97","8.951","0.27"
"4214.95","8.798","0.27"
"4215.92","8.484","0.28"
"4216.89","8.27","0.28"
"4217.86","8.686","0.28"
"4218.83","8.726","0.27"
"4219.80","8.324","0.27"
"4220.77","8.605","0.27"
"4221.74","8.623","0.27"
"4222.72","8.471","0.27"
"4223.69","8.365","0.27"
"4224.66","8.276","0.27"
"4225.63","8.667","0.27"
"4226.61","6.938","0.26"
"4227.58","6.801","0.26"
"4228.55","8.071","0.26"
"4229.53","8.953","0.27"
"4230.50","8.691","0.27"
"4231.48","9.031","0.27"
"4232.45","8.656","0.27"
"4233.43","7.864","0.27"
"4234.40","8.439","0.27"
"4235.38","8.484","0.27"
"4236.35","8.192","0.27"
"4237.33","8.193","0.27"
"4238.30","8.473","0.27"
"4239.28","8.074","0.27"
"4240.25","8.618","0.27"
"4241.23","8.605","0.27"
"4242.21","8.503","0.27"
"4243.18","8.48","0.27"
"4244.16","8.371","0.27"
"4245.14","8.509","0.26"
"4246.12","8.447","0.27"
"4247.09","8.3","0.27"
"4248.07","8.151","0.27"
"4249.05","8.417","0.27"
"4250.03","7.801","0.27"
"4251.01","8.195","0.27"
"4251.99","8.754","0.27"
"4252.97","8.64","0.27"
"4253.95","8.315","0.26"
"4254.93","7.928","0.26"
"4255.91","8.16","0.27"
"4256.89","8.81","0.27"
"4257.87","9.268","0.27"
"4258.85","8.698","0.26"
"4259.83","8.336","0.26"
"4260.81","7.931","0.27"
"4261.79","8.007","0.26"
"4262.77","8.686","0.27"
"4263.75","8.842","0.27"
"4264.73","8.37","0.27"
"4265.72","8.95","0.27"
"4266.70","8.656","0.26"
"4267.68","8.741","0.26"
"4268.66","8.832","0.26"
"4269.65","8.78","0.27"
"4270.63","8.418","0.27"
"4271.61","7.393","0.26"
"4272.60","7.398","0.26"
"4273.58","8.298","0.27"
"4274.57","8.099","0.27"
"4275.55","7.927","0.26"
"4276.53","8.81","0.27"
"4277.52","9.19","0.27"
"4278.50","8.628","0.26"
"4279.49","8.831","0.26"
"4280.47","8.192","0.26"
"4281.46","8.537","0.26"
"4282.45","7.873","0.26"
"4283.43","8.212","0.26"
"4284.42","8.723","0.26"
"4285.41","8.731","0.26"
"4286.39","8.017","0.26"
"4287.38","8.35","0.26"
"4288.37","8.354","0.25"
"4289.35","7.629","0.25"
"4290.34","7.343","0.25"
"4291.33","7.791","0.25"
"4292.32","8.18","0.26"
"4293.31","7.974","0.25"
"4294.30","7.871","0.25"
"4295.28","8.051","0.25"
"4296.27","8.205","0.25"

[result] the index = 0.17 mag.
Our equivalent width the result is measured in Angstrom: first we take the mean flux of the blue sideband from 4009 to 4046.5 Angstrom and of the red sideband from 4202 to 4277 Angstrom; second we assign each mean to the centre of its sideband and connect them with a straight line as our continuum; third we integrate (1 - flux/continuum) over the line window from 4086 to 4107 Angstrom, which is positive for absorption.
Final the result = 1.8 Angstrom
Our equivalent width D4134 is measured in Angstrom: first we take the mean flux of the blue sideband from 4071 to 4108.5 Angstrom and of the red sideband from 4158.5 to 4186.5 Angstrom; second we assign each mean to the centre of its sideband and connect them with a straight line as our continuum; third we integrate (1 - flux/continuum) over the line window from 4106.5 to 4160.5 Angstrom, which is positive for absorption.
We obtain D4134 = -1.80 Angstrom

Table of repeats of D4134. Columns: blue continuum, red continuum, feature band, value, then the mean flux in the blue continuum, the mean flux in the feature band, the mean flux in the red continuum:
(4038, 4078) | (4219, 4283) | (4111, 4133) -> -0.49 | 8.66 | 8.76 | 8.39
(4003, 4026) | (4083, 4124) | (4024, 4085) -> -0.83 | 8.71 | 8.63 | 8.28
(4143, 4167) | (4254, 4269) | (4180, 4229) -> 0.82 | 8.85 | 8.56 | 8.54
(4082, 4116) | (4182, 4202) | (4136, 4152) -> -1.15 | 8.18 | 8.98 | 8.59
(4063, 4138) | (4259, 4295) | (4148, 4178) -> -1.46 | 8.42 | 8.79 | 8.31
